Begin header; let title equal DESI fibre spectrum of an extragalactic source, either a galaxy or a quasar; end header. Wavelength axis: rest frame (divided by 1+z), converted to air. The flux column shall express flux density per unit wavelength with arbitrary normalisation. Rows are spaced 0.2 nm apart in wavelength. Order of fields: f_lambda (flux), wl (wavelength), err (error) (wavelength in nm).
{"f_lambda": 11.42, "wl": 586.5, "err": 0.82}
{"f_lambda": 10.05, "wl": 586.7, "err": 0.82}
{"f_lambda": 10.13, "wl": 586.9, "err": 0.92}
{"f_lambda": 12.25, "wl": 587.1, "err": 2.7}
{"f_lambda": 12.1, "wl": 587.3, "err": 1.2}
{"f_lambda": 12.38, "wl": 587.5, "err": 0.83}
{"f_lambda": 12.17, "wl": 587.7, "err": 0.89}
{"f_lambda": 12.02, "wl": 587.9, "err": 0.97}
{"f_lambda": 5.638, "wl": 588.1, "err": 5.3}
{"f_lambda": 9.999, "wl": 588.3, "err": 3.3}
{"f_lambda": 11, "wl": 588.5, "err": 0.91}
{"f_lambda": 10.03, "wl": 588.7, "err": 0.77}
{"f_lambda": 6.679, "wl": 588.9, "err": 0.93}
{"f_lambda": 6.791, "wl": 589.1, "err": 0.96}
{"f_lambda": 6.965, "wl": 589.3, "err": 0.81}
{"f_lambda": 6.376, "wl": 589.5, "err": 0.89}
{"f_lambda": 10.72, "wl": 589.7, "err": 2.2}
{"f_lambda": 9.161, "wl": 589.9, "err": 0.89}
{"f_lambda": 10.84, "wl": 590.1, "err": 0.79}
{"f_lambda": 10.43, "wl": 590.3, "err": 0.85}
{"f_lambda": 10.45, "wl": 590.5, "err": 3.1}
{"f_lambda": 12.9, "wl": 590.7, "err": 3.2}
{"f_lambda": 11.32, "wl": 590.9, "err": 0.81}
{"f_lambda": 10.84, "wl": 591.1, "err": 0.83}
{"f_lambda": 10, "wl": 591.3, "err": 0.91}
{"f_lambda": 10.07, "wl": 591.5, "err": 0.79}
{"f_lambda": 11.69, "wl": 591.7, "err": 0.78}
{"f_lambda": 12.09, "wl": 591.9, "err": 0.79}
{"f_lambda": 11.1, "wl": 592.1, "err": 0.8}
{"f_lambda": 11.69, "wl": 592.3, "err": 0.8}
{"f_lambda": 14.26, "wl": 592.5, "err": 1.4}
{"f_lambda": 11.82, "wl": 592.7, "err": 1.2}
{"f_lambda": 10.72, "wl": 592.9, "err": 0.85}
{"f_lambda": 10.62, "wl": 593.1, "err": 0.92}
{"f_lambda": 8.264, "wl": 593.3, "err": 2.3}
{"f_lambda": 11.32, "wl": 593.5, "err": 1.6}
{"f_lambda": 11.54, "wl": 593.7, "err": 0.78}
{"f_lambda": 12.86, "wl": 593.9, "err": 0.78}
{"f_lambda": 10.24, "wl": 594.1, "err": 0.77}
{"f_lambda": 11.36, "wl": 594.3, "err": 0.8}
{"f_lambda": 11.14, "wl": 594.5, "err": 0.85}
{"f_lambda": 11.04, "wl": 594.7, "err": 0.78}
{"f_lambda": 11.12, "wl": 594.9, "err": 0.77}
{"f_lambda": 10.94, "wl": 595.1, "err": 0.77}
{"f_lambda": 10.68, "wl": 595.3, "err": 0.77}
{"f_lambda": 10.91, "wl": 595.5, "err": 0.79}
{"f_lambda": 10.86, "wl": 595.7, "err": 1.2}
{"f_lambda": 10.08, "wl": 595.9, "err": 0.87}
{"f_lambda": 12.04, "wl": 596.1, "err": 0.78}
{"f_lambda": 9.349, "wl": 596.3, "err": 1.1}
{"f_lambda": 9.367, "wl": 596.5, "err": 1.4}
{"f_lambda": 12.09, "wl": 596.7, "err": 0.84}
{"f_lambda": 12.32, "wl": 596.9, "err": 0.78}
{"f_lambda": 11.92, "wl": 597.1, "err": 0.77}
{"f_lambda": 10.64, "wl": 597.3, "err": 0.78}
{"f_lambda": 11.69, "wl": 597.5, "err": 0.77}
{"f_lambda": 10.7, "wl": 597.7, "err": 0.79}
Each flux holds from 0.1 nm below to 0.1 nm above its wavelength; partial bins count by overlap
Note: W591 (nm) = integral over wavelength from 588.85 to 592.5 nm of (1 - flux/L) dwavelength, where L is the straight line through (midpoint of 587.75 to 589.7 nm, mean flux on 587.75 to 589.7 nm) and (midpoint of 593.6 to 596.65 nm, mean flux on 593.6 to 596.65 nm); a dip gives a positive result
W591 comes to -0.32 nm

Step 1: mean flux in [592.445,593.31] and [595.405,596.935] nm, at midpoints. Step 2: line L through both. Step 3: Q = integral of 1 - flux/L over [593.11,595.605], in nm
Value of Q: 0.03 nm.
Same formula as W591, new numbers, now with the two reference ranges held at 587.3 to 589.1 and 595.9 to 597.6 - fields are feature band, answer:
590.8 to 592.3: -0.10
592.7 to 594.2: -0.03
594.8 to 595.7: 0.00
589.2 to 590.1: 0.14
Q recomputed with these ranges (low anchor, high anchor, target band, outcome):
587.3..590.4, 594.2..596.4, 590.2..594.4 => -0.408 nm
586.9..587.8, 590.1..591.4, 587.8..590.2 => 0.552 nm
